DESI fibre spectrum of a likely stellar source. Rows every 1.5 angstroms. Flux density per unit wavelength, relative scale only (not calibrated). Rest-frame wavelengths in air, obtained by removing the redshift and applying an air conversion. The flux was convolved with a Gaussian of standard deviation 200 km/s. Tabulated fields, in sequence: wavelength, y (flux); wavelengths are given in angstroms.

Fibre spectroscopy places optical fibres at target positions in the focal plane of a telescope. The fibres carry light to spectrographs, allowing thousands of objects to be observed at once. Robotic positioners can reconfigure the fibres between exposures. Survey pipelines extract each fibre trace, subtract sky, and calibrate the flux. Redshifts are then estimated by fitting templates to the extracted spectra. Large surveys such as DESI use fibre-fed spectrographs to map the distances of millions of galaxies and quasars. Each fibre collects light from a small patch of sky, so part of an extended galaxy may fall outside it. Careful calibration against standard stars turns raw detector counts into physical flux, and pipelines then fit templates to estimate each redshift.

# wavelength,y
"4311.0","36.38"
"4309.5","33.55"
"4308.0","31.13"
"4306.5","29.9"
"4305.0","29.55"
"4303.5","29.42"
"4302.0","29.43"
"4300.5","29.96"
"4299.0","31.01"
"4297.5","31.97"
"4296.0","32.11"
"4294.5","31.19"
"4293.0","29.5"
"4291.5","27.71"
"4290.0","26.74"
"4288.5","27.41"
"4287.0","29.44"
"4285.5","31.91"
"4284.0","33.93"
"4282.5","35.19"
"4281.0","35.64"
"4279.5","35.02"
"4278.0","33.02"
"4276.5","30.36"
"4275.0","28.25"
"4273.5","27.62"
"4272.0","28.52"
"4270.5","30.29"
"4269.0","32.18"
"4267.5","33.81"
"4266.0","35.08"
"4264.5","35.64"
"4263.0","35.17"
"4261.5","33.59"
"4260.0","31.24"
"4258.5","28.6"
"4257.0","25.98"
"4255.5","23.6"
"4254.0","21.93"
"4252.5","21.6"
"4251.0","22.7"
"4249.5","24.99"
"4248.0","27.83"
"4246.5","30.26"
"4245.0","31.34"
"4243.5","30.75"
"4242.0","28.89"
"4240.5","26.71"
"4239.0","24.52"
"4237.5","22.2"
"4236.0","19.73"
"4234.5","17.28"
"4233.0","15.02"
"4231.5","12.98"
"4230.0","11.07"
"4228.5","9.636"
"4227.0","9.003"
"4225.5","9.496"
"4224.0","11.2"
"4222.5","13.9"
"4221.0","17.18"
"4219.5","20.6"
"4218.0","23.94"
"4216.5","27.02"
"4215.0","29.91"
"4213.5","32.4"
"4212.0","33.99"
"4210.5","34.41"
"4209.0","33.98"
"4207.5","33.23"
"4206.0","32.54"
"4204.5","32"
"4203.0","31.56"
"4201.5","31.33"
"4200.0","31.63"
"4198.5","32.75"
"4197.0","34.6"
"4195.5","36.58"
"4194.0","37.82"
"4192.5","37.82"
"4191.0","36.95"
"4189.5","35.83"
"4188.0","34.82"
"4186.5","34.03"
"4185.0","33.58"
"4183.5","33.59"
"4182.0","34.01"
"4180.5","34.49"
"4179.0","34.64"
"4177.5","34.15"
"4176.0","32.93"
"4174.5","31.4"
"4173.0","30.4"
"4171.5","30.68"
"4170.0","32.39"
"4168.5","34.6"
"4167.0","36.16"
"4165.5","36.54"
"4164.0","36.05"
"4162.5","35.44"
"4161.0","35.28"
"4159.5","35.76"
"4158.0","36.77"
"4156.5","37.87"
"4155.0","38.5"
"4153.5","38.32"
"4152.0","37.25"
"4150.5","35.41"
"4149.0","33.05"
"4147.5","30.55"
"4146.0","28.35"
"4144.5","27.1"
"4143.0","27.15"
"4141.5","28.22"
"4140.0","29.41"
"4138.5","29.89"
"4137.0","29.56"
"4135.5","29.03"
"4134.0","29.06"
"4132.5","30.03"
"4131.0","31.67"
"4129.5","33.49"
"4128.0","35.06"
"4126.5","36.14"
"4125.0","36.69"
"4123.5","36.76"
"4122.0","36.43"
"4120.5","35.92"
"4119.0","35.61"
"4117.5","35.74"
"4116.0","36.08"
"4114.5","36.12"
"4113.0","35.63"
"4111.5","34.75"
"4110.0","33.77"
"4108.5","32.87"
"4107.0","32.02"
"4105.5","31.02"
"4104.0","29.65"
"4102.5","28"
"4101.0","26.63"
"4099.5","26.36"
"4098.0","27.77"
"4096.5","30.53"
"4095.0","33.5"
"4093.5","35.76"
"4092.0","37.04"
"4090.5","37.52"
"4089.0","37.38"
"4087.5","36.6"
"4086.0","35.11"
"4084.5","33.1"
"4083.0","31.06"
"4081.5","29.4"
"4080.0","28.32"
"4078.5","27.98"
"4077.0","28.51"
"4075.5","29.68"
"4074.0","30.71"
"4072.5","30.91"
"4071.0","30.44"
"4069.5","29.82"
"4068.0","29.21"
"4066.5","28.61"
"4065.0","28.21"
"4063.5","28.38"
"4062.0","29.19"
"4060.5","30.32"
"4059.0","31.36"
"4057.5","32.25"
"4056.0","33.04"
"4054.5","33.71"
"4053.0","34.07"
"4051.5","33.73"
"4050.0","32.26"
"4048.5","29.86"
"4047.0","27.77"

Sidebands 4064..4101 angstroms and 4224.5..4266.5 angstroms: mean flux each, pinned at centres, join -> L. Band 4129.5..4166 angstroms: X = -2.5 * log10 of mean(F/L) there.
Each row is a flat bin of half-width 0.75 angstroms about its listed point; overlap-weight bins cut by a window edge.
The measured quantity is -0.163 mag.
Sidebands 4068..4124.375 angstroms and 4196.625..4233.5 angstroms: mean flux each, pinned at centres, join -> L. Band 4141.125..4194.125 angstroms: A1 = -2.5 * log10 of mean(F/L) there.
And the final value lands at -0.237 mag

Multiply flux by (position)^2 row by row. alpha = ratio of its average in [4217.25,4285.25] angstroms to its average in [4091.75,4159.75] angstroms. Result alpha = 0.8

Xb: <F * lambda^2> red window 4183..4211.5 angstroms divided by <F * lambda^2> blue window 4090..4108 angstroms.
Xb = 1.15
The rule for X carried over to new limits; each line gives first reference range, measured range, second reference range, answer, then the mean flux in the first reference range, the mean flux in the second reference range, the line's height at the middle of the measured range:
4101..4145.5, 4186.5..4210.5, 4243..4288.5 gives -0.101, 32.4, 30.1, 31.2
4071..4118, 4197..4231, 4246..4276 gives 0.204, 32.2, 28.9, 29.9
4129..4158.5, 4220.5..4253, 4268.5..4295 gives 0.484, 32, 30.8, 31.2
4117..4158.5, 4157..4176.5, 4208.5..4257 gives -0.147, 33.1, 22.5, 29.9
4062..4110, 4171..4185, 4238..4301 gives -0.088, 31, 29.8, 30.4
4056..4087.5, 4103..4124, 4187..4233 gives -0.173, 30.4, 26.8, 29.3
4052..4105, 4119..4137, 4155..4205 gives -0.027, 31.2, 34.5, 32.8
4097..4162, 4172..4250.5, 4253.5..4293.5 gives 0.144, 32.8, 30.7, 31.6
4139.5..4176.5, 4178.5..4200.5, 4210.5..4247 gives -0.238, 33.5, 21.4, 28.1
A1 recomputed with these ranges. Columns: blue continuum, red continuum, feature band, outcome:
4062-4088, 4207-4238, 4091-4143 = -0.18 mag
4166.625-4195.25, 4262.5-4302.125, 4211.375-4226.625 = 0.47 mag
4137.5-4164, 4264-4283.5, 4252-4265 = 0.14 mag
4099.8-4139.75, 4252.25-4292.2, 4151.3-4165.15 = -0.14 mag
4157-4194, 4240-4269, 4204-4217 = 0.00 mag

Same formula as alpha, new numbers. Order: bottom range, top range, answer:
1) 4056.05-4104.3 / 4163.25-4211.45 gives 1.16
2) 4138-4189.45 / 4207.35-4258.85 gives 0.71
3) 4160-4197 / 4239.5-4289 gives 0.90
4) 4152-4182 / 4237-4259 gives 0.78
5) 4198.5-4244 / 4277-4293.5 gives 1.37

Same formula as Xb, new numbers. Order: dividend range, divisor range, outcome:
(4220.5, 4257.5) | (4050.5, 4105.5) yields 0.71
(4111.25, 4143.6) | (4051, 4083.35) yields 1.12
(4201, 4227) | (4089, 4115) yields 0.84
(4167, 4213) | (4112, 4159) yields 1.04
